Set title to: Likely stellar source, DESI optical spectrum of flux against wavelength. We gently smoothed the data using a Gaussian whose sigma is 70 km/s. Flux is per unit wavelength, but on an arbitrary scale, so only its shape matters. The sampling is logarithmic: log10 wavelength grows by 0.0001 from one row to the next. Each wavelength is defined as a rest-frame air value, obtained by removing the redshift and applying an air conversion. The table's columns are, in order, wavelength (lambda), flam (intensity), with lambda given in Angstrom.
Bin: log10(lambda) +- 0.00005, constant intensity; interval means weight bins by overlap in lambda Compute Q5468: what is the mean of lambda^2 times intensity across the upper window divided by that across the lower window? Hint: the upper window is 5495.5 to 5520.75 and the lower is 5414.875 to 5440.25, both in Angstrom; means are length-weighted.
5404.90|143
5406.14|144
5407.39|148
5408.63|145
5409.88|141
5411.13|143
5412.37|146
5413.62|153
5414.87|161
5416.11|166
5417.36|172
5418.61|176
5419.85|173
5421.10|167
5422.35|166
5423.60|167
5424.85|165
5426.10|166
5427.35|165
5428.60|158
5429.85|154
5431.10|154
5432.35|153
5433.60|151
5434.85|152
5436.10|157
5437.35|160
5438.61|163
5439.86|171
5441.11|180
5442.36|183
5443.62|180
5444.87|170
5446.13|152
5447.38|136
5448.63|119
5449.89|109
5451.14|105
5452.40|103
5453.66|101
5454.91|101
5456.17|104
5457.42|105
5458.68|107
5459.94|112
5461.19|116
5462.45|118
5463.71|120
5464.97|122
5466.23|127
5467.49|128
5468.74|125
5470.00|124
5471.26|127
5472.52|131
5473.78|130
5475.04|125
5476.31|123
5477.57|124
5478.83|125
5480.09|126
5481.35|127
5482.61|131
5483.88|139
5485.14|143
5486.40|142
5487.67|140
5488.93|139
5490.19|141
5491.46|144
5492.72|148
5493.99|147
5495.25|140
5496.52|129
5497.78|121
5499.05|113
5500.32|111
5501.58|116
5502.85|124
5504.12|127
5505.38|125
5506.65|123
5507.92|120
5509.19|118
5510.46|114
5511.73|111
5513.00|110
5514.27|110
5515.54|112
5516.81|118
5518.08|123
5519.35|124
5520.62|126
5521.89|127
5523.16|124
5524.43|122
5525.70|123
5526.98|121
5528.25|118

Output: 0.75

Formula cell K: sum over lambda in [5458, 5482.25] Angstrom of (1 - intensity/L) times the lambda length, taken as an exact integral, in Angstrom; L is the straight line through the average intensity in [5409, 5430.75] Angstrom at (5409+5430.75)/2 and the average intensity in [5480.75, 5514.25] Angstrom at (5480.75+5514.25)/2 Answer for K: 2.86 Angstrom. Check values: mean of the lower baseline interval 161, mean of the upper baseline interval 128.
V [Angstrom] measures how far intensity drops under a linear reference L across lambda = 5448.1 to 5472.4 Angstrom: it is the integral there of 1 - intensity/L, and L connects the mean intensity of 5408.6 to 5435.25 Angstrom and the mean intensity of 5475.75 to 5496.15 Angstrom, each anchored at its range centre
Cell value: 5.1 Angstrom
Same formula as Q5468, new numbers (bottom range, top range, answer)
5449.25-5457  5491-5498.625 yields 1.34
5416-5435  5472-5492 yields 0.83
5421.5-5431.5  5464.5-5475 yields 0.79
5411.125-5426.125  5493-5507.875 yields 0.79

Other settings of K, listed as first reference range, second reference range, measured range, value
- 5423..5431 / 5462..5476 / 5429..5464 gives 2.0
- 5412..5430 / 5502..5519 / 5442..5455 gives 1.5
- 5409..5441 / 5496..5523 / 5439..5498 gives 3.1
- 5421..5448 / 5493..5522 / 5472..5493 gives 0.2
